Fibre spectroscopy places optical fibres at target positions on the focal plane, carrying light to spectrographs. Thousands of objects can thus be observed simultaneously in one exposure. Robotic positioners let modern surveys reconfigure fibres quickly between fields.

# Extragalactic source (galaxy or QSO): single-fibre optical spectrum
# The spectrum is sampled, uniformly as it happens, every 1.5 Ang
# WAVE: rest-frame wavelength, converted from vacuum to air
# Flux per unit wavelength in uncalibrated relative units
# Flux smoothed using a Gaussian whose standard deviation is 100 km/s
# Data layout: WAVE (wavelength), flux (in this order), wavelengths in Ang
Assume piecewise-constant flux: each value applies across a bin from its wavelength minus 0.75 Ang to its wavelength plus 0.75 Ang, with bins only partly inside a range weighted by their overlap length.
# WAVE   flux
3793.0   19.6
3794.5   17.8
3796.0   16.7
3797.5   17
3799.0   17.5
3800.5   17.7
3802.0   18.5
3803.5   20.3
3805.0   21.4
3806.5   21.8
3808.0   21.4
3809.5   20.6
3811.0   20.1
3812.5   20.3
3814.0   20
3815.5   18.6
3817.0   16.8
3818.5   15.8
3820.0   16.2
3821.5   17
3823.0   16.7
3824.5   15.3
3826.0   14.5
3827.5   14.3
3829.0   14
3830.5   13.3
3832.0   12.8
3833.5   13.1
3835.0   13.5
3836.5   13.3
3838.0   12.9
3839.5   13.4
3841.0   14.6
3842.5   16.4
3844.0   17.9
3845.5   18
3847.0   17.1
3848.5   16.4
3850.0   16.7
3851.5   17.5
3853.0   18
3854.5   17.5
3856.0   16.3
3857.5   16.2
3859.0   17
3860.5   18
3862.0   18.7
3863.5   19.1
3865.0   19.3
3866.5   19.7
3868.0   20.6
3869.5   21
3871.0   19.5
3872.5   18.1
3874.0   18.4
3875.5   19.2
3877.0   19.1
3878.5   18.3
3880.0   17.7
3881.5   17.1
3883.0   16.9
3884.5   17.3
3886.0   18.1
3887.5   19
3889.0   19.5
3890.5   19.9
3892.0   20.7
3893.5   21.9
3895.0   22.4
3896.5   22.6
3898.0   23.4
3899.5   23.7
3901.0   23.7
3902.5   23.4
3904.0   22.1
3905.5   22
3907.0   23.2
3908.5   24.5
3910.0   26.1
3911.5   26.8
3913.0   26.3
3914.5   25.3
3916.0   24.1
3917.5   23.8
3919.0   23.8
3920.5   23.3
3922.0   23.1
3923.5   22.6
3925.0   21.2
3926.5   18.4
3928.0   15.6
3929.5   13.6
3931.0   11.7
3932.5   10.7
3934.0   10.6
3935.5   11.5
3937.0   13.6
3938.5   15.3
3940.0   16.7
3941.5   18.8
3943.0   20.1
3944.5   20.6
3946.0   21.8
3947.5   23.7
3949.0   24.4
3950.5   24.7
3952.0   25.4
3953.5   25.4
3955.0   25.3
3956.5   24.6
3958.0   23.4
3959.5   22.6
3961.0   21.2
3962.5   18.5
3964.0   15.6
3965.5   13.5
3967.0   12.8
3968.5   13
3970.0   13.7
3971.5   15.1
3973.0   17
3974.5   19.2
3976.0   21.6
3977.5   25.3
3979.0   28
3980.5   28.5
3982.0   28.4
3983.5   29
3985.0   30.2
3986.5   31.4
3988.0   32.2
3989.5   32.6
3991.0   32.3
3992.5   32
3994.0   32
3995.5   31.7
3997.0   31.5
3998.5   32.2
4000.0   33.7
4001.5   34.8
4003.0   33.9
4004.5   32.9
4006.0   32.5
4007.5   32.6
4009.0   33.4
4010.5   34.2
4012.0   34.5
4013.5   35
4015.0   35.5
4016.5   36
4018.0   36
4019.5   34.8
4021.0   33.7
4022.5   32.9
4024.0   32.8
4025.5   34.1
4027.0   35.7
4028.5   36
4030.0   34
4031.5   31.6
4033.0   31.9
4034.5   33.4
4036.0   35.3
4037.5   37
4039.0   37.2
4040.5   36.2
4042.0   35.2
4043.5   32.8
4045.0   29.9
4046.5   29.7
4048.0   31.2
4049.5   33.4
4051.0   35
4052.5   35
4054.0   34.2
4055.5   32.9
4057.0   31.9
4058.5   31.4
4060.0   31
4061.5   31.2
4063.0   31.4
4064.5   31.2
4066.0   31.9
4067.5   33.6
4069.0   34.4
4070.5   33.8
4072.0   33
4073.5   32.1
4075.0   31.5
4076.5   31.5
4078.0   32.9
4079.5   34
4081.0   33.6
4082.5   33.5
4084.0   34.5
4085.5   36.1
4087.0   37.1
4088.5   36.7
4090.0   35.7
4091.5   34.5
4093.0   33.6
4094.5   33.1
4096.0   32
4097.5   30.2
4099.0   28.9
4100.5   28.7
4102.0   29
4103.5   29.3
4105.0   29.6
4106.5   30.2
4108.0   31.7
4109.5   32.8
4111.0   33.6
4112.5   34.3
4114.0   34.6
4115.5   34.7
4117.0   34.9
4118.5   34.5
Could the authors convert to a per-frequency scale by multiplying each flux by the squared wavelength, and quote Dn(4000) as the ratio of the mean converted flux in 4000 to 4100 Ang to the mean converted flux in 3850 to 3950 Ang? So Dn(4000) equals 1.8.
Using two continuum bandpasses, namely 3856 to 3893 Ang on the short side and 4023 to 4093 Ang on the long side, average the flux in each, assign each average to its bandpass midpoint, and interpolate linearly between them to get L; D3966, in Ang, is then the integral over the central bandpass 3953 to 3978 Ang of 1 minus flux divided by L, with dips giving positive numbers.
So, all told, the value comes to 6.5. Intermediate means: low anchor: 18.7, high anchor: 33.5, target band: 19.2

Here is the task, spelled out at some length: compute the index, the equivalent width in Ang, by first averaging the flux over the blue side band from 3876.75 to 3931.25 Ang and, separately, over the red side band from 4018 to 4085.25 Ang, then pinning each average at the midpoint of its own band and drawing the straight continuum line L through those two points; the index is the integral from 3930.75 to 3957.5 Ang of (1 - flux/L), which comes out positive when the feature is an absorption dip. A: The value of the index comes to 5.8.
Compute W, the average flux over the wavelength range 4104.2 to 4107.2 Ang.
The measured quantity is 29.9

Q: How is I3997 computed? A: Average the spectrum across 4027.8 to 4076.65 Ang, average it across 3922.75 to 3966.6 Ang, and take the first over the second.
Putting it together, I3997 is 1.7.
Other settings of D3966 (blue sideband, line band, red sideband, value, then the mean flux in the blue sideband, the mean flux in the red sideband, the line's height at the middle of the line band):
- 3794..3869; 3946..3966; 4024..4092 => 2.9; 17.2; 33.5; 26.2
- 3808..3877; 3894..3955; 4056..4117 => 3.0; 17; 32.6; 22.3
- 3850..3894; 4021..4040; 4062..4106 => -3.4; 18.6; 32.6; 29.1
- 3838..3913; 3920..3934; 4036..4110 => 3.4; 19.5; 32.8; 23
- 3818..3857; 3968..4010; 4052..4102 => -2.7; 15.5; 32.9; 26.5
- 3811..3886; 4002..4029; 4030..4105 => -4.7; 17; 32.9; 29.1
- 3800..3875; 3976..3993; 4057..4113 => -2.1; 17.3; 32.5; 26.3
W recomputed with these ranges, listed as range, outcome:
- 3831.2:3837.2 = 13.2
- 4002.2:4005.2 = 33.4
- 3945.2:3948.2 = 22.7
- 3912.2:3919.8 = 24.7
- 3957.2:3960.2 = 23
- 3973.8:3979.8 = 23.6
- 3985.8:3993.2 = 32.1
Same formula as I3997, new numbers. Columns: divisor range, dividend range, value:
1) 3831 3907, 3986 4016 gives 1.80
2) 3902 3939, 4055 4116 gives 1.62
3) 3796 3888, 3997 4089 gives 1.93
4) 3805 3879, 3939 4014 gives 1.49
